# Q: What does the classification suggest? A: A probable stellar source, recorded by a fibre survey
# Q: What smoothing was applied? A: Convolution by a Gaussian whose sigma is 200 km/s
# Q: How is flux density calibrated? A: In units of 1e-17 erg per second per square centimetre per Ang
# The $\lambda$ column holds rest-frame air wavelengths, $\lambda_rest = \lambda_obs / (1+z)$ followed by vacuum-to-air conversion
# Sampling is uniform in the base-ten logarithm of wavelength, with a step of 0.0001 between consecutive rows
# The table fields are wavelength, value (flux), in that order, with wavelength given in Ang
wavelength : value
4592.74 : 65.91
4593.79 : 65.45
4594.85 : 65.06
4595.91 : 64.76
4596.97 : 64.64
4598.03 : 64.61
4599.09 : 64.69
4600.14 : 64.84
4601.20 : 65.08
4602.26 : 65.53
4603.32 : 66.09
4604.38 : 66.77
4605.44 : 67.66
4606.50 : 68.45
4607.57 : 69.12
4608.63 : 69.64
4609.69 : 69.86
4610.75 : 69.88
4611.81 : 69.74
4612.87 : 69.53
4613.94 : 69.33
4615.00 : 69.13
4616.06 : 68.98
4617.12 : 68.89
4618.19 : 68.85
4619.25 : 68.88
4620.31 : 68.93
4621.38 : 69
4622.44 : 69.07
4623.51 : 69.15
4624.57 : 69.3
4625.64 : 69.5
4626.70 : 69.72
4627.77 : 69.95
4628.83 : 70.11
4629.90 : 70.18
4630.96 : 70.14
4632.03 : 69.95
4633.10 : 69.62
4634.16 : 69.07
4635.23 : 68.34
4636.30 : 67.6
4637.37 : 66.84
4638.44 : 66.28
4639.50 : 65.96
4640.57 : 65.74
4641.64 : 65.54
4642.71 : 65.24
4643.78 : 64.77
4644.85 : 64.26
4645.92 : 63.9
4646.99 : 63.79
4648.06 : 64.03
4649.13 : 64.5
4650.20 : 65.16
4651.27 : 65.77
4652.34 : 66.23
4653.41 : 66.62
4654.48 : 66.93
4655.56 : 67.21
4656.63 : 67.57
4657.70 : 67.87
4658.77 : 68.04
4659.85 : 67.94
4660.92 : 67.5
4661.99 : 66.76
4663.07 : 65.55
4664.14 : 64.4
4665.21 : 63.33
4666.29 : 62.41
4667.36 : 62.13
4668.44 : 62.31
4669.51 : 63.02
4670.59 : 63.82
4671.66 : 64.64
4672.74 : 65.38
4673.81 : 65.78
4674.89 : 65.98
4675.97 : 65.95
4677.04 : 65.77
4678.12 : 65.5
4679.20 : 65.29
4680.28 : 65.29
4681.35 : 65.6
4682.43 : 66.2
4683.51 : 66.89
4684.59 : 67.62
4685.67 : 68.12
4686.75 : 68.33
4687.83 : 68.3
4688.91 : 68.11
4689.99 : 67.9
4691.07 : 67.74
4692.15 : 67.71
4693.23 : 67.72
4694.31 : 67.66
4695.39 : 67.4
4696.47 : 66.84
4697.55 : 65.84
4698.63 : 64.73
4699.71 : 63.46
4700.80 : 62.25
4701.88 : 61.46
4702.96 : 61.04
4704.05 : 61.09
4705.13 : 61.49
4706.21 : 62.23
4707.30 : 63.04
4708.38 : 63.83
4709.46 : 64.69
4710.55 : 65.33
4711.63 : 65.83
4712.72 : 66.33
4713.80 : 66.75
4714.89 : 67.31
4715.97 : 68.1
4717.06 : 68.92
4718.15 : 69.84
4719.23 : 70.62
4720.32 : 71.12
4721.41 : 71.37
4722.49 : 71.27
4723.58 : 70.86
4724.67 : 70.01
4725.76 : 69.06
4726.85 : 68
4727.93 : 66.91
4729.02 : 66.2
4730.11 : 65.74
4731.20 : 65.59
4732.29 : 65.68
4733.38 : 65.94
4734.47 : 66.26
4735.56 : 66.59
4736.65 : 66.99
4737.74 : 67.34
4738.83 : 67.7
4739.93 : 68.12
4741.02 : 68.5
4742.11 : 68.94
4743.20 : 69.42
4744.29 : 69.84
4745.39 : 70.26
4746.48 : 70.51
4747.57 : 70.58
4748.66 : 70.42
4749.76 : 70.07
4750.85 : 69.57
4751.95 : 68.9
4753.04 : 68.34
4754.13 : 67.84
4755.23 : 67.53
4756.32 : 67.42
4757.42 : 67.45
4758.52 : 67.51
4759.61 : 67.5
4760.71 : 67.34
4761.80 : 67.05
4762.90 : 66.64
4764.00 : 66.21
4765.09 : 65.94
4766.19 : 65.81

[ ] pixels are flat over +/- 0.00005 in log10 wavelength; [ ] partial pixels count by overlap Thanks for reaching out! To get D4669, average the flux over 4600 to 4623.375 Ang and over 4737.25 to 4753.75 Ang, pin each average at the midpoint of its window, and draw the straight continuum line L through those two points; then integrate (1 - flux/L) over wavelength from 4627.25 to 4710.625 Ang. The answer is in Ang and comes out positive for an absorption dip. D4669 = 3.5 Ang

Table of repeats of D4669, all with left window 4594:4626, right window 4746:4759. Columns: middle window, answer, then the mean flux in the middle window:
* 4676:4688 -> 0.3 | 66.5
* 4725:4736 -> 0.3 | 66.7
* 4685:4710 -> 1.2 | 65.3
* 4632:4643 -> 0.1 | 67.2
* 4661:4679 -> 0.9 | 64.6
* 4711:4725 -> -0.1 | 69.1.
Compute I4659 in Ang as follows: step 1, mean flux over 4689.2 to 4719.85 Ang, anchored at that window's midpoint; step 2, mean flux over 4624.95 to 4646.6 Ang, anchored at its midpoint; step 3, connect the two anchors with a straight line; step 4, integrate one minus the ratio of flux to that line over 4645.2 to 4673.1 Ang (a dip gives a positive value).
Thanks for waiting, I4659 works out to 0.7 Ang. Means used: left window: 67.6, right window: 65.7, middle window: 65.3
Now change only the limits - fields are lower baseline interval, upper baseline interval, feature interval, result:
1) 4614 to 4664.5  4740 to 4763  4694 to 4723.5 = 1.0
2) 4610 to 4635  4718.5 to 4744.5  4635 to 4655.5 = 1.0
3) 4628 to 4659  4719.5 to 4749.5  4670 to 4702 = 0.7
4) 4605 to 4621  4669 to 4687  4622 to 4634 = -0.2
